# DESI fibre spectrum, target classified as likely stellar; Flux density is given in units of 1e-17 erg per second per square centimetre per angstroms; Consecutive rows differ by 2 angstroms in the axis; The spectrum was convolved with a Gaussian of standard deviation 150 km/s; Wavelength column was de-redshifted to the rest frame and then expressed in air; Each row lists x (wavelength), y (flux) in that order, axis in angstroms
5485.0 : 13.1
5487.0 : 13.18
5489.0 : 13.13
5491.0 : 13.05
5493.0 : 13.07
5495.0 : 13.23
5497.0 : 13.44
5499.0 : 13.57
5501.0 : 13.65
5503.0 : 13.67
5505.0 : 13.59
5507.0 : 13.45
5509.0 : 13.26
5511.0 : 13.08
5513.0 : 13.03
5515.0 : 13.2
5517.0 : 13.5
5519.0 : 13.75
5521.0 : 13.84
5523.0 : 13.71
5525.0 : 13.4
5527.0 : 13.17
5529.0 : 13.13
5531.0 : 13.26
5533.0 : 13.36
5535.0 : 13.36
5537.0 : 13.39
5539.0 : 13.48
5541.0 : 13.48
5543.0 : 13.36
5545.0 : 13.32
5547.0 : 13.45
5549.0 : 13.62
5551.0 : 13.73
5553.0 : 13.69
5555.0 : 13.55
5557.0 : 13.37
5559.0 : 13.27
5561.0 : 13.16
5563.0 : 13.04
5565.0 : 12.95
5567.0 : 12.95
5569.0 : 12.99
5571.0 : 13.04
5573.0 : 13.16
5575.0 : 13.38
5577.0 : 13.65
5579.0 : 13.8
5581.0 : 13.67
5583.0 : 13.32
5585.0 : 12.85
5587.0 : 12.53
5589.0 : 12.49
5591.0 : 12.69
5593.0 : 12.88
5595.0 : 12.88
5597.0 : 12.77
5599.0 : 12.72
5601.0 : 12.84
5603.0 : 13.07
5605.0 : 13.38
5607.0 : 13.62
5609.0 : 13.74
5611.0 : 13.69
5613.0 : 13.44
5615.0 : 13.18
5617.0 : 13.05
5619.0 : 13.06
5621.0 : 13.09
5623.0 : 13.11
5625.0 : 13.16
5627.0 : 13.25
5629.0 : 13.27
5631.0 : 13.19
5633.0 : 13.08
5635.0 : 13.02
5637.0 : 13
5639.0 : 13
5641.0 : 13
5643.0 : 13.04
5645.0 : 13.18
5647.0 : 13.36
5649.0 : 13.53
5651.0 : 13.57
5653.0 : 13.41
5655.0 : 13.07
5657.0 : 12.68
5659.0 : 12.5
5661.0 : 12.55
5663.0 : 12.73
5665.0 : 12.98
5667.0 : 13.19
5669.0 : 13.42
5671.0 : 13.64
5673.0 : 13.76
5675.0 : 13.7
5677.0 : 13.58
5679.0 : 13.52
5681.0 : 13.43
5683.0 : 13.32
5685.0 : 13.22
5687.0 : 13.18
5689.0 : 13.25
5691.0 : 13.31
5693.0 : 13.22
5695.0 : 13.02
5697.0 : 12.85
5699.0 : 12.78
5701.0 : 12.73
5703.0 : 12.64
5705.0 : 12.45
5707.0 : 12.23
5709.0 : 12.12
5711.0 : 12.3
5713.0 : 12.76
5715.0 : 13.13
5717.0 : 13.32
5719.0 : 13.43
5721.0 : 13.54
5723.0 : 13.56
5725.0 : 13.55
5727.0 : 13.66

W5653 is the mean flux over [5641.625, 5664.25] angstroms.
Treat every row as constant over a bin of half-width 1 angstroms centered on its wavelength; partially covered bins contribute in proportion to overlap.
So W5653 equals 13.1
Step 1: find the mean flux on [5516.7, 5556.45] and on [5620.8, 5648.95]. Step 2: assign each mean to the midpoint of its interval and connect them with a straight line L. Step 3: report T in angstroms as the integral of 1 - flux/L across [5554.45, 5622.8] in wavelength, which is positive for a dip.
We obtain 0.7 angstroms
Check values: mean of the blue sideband 13.5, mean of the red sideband 13.1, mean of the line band 13.2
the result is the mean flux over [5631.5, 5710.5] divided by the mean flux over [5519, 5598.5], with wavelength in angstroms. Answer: 0.99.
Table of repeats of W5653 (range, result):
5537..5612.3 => 13.2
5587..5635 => 13.1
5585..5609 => 12.9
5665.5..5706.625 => 13.2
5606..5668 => 13.2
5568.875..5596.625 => 13.1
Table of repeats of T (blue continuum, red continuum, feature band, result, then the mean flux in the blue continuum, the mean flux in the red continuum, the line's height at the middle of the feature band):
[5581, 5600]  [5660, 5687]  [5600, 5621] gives -0.6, 12.8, 13.3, 13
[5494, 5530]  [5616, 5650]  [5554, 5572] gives 0.2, 13.4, 13.1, 13.3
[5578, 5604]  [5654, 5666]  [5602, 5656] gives -1.7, 13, 12.8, 12.8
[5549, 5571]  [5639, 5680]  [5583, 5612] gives 0.5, 13.3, 13.2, 13.3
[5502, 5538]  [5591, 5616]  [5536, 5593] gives 0.1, 13.4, 13.2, 13.3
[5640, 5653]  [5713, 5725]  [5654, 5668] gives 0.5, 13.3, 13.4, 13.3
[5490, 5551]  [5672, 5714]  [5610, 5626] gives 0.0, 13.4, 13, 13.2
